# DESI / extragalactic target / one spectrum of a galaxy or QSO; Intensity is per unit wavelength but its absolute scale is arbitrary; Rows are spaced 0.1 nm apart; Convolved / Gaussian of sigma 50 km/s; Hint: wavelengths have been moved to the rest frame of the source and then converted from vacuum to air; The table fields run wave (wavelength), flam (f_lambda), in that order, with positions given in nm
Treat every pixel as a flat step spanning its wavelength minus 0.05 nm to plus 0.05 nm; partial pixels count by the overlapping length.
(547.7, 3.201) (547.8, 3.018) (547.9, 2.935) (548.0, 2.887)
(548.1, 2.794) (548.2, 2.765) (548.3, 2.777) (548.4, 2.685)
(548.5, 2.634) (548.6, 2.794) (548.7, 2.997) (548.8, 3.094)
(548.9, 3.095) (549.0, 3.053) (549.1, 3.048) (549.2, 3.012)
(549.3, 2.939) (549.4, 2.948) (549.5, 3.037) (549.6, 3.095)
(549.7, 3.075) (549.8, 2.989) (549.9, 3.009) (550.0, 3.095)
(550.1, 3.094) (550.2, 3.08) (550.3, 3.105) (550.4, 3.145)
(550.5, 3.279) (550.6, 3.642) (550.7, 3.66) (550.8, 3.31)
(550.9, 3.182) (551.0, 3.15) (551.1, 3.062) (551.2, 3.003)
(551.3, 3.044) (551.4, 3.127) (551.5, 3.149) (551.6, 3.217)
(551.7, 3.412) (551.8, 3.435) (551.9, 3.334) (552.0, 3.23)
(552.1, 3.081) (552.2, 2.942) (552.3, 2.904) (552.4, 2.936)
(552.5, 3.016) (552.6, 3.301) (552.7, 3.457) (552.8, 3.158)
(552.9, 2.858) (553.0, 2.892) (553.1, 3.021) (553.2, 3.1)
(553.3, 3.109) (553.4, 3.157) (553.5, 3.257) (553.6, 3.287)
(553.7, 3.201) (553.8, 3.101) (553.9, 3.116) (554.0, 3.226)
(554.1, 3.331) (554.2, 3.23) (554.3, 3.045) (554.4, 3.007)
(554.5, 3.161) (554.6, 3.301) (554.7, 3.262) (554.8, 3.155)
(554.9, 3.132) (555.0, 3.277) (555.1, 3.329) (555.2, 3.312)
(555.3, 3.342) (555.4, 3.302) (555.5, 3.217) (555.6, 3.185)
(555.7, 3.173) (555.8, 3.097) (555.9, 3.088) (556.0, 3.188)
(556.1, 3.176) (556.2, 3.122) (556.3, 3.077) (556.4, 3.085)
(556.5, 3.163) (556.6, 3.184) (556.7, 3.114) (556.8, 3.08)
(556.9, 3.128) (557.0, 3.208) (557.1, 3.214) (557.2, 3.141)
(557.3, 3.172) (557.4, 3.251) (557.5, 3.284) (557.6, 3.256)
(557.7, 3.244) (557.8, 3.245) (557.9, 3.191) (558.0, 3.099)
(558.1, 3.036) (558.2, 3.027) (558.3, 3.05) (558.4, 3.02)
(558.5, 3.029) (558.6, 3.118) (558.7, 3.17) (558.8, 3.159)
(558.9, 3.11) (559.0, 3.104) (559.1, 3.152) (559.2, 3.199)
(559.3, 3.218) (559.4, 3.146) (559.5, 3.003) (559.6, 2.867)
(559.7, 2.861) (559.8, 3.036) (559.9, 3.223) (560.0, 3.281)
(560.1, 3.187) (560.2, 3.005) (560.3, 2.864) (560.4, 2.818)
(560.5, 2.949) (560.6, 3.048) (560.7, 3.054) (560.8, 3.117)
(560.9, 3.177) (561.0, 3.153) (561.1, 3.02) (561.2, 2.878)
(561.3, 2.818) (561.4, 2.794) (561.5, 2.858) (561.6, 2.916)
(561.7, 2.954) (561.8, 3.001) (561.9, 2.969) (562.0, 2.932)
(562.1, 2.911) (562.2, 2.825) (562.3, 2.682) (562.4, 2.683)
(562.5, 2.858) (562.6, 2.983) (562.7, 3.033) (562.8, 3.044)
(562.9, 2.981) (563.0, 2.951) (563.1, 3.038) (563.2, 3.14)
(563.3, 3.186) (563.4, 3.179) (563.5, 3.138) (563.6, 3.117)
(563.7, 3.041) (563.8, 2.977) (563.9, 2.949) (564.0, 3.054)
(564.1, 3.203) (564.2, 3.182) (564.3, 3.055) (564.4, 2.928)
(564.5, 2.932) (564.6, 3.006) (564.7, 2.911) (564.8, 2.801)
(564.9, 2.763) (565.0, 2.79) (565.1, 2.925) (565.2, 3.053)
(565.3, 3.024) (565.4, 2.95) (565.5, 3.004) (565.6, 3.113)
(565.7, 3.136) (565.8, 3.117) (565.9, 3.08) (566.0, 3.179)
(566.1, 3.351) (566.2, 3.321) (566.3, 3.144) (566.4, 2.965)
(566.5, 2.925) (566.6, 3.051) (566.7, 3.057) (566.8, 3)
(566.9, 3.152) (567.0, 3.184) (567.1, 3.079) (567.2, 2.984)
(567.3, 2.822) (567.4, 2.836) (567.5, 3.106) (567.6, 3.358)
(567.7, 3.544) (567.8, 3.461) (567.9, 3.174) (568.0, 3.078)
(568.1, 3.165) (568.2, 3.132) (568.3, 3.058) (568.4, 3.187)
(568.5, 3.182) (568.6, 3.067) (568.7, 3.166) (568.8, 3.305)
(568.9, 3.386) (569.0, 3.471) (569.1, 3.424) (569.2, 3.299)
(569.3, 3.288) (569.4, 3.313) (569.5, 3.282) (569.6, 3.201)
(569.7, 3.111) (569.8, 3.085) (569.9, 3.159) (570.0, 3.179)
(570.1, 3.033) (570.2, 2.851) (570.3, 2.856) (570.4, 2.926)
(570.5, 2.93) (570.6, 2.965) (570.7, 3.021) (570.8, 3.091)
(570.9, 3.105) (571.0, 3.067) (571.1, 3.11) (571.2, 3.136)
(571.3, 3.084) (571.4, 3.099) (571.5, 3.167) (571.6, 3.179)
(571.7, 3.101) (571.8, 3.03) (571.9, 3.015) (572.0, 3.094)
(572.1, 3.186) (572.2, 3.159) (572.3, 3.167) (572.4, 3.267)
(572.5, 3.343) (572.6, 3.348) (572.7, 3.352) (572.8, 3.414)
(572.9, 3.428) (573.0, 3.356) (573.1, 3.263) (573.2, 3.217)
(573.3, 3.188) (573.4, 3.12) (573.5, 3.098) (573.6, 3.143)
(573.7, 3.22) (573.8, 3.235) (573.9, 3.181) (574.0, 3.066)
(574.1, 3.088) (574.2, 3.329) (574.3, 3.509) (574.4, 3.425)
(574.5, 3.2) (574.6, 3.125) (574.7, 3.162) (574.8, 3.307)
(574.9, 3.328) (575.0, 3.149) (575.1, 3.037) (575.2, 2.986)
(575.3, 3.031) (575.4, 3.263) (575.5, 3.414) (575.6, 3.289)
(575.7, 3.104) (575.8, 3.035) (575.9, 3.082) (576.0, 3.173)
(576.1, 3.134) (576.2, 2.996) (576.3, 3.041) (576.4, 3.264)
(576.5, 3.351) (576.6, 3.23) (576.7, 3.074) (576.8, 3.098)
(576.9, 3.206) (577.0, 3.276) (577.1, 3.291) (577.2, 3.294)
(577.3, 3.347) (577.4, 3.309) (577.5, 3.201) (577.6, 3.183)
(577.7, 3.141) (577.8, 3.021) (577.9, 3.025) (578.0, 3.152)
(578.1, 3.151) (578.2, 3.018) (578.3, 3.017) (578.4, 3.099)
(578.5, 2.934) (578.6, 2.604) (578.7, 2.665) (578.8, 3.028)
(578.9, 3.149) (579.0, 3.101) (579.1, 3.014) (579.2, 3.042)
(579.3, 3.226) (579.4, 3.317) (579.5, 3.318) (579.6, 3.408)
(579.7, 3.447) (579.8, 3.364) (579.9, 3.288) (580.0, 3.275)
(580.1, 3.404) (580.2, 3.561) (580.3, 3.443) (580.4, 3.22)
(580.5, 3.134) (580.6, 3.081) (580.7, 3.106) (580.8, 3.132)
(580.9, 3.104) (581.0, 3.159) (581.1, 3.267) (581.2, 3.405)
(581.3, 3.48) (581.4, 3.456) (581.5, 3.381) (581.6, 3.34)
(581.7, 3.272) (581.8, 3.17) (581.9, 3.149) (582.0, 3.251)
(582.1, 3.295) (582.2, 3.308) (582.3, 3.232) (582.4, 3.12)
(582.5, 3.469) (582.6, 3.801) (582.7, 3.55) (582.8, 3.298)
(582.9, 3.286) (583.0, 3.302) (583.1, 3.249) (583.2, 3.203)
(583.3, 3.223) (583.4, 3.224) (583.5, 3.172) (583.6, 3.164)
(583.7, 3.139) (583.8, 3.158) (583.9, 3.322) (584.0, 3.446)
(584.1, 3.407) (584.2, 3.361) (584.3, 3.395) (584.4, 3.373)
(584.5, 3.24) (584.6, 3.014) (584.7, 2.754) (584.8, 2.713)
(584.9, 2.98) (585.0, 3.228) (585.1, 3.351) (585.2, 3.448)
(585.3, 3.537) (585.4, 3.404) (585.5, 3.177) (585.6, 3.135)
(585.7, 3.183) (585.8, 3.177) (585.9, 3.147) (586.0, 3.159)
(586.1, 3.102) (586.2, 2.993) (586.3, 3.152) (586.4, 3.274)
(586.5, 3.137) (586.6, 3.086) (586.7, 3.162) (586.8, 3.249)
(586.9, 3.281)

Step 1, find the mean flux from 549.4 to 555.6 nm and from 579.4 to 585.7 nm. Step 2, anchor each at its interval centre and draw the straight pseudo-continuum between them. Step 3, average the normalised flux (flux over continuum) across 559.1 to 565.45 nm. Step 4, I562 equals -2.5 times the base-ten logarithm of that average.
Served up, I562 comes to 0.07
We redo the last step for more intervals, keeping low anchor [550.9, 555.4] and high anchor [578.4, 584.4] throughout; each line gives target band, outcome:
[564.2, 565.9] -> 0.08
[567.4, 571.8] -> 0.02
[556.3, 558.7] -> 0.01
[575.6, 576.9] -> 0.03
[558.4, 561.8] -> 0.05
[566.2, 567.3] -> 0.05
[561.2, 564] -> 0.08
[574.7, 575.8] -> 0.02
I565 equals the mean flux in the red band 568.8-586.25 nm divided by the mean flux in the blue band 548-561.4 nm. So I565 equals 1.03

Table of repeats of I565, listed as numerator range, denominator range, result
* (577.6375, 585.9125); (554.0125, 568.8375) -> 1.04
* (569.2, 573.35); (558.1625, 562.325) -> 1.04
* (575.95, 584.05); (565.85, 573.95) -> 1.02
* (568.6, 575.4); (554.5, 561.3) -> 1.02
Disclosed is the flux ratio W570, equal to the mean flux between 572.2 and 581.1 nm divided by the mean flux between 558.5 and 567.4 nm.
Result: 1.1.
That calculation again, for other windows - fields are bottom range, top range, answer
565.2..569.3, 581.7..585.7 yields 1.03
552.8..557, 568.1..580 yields 1.00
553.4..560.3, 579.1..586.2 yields 1.03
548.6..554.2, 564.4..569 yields 0.99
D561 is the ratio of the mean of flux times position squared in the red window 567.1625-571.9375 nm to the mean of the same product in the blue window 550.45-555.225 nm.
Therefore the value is 1.0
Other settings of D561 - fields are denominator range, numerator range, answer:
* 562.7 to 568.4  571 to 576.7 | 1.07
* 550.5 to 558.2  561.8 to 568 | 0.99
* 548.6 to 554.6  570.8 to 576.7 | 1.10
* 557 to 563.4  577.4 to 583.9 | 1.14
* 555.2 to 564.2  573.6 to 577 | 1.10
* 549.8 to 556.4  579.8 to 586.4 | 1.14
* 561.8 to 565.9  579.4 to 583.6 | 1.17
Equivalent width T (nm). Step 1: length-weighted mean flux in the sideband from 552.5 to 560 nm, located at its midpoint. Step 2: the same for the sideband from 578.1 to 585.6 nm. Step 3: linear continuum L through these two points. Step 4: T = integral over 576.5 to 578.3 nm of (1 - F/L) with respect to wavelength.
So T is 0.02 nm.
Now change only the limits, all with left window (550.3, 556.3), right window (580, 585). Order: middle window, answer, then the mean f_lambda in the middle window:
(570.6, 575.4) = 0.08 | 3.18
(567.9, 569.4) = 0.00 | 3.23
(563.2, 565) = 0.11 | 3.02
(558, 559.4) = 0.04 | 3.11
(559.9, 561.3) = 0.07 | 3.04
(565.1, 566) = 0.04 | 3.06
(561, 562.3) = 0.12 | 2.91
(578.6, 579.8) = 0.04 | 3.14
